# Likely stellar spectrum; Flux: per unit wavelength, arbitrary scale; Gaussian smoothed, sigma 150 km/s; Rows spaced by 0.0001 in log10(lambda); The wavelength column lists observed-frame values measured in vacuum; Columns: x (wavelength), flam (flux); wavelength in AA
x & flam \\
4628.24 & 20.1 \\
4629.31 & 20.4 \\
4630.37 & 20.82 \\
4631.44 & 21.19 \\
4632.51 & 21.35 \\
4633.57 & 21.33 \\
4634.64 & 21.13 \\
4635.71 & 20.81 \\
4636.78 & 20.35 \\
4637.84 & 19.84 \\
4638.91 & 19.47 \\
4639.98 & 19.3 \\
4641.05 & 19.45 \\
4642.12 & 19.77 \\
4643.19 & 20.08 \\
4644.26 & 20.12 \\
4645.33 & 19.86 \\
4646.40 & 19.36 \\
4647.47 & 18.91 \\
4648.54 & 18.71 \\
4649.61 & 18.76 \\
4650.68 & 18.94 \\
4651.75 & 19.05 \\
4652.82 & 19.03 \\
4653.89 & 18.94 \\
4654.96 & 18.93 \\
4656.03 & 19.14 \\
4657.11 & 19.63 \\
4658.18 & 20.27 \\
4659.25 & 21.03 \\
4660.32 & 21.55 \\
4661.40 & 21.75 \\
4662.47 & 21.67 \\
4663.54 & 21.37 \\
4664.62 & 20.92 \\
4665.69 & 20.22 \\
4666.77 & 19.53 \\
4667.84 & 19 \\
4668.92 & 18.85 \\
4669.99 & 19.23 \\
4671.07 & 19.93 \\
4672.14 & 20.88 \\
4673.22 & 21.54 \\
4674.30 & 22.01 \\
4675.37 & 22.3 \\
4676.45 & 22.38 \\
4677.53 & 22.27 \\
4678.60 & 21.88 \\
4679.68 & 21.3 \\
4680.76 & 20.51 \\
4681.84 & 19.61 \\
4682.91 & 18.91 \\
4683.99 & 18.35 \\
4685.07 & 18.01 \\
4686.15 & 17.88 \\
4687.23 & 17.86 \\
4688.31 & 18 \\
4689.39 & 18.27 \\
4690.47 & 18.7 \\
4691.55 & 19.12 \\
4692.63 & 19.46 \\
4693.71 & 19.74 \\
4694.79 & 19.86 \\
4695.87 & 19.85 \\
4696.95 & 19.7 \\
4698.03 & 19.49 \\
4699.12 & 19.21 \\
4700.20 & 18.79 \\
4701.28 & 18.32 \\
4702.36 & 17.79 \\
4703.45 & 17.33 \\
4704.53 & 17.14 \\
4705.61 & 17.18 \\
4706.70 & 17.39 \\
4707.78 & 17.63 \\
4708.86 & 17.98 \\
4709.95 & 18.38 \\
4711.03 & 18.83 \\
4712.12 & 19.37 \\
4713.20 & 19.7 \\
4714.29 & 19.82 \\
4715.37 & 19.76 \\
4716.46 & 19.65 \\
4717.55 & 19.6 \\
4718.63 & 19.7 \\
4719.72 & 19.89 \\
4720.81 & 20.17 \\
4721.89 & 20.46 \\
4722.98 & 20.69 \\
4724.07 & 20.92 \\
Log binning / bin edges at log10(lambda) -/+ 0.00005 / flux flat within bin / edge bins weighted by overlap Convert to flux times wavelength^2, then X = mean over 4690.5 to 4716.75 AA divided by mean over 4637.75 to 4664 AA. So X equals 1.0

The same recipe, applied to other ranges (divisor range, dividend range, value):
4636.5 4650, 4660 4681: 1.09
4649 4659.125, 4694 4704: 1.00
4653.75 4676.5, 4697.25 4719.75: 0.93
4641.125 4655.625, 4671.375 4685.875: 1.09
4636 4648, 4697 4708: 0.94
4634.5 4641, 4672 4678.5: 1.11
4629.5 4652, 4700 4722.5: 0.97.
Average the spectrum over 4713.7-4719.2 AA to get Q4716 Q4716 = 19.7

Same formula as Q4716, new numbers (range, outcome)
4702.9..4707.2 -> 17.2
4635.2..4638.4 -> 20.3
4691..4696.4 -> 19.6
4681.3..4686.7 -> 18.6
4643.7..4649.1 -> 19.4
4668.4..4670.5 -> 19.1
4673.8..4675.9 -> 22.2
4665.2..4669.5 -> 19.4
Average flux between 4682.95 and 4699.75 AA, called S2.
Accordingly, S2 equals 18.9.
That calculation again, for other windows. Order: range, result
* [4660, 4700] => 20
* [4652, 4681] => 20.6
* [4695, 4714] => 18.5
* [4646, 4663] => 19.7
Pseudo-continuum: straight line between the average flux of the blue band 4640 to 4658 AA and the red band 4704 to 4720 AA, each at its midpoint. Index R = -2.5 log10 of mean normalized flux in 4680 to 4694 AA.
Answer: 0.01 mag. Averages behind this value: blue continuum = 19.3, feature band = 18.8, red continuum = 18.8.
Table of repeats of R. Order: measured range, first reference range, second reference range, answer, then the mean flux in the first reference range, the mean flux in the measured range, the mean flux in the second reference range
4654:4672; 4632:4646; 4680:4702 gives -0.029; 20.2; 20.2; 19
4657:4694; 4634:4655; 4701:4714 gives -0.071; 19.6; 20.1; 18.1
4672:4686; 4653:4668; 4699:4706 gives -0.077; 20.3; 20.7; 17.9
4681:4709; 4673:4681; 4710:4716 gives 0.114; 21.8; 18.6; 19.4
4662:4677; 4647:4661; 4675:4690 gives -0.056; 19.5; 20.7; 19.8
